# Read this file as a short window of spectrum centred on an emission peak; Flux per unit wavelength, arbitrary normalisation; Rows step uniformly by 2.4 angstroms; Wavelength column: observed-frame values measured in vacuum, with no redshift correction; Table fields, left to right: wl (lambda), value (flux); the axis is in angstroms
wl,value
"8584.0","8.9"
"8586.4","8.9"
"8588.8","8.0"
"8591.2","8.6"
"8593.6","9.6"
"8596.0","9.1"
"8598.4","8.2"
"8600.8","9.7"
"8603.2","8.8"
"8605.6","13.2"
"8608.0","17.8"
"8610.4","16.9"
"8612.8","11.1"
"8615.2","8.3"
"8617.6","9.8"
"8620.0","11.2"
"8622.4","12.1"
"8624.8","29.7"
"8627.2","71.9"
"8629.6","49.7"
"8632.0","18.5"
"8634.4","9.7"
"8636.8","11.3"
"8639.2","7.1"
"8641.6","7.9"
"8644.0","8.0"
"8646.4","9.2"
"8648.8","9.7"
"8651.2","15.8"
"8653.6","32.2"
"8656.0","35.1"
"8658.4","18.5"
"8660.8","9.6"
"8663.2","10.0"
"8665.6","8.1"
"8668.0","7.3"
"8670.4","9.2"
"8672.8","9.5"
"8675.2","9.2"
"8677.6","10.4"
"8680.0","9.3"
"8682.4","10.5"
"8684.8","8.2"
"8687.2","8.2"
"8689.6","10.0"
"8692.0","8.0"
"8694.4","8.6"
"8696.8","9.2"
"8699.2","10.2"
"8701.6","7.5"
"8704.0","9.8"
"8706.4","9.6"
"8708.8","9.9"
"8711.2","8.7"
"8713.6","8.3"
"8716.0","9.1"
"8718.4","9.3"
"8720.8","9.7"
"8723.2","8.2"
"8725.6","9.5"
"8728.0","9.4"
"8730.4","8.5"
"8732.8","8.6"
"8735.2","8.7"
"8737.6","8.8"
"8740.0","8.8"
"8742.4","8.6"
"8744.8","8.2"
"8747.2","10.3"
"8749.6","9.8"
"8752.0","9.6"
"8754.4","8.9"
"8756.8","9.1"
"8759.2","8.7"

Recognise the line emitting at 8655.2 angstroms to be [N II] 6583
